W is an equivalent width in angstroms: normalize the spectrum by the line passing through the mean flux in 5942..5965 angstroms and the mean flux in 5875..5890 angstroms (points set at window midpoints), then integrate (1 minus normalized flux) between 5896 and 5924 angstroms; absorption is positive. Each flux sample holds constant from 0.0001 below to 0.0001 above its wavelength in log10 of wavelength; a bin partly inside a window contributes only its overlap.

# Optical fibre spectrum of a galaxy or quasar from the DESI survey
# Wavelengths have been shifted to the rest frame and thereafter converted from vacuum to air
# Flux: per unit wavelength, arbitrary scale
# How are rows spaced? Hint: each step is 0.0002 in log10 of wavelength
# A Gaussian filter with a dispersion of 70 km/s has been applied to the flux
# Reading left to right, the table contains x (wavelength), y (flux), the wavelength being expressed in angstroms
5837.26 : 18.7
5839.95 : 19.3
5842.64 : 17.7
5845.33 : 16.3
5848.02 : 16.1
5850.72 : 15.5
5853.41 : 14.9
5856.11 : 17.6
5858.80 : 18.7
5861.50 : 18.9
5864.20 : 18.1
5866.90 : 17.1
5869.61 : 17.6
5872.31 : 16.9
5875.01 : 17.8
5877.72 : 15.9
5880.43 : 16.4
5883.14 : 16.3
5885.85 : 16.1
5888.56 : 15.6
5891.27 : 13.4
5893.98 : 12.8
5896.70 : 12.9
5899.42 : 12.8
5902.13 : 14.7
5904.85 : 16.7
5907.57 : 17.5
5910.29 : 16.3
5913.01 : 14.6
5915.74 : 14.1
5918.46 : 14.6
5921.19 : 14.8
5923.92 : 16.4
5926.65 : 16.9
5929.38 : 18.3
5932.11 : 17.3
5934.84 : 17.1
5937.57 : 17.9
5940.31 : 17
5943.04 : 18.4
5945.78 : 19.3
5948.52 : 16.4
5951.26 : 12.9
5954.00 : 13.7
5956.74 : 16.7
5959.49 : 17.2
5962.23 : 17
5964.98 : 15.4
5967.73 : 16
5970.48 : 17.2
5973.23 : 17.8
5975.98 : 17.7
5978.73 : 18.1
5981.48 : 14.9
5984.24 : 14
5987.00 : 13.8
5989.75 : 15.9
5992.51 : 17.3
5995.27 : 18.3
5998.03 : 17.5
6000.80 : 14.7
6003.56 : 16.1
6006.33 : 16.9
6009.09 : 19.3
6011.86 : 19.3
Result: 2.1 angstroms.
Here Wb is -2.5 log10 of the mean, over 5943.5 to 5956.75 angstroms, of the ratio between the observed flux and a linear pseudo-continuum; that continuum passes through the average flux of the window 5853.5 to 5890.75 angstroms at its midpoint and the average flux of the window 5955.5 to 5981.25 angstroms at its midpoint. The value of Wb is 0.07 mag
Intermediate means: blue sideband 17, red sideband 16.9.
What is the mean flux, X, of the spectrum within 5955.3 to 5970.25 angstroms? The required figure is 16.5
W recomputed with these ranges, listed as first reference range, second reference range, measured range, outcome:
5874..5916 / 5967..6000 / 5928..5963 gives -2.0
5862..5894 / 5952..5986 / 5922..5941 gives -1.1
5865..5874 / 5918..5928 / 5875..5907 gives 3.1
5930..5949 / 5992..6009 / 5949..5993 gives 3.5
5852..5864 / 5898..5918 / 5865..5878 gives -0.2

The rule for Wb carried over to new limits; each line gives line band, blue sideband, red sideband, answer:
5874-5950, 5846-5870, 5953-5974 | 0.049 mag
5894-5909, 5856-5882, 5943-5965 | 0.156 mag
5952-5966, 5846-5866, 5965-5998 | 0.046 mag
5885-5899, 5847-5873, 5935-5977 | 0.212 mag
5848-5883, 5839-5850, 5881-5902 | -0.076 mag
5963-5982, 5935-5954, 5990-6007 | -0.005 mag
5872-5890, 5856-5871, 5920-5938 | 0.086 mag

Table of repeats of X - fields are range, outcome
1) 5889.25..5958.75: 15.8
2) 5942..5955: 16.1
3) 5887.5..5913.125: 14.7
